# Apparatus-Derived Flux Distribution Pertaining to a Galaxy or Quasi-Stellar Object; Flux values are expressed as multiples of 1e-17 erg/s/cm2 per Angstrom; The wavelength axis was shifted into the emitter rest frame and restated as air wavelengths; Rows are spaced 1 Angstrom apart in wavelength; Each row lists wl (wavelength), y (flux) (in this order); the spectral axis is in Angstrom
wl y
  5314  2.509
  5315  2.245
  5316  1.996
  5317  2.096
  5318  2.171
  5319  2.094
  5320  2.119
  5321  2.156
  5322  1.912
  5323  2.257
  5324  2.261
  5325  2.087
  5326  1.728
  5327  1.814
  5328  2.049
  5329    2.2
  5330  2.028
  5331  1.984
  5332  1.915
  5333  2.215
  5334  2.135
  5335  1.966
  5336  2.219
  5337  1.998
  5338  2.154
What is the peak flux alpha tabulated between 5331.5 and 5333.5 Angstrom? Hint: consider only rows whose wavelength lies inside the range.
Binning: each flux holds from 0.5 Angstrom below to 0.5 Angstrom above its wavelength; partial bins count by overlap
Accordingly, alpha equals 2.215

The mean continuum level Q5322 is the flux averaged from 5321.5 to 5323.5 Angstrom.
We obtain 2.08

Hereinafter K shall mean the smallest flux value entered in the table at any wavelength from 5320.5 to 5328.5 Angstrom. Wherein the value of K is 1.728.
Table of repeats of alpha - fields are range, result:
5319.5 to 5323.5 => 2.257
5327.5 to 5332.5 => 2.2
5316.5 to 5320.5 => 2.171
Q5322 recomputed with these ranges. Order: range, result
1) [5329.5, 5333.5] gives 2.04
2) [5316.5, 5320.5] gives 2.12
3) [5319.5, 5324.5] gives 2.14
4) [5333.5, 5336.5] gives 2.11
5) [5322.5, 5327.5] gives 2.03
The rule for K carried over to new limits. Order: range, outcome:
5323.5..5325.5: 2.087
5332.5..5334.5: 2.135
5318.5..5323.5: 1.912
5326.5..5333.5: 1.814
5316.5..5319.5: 2.094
